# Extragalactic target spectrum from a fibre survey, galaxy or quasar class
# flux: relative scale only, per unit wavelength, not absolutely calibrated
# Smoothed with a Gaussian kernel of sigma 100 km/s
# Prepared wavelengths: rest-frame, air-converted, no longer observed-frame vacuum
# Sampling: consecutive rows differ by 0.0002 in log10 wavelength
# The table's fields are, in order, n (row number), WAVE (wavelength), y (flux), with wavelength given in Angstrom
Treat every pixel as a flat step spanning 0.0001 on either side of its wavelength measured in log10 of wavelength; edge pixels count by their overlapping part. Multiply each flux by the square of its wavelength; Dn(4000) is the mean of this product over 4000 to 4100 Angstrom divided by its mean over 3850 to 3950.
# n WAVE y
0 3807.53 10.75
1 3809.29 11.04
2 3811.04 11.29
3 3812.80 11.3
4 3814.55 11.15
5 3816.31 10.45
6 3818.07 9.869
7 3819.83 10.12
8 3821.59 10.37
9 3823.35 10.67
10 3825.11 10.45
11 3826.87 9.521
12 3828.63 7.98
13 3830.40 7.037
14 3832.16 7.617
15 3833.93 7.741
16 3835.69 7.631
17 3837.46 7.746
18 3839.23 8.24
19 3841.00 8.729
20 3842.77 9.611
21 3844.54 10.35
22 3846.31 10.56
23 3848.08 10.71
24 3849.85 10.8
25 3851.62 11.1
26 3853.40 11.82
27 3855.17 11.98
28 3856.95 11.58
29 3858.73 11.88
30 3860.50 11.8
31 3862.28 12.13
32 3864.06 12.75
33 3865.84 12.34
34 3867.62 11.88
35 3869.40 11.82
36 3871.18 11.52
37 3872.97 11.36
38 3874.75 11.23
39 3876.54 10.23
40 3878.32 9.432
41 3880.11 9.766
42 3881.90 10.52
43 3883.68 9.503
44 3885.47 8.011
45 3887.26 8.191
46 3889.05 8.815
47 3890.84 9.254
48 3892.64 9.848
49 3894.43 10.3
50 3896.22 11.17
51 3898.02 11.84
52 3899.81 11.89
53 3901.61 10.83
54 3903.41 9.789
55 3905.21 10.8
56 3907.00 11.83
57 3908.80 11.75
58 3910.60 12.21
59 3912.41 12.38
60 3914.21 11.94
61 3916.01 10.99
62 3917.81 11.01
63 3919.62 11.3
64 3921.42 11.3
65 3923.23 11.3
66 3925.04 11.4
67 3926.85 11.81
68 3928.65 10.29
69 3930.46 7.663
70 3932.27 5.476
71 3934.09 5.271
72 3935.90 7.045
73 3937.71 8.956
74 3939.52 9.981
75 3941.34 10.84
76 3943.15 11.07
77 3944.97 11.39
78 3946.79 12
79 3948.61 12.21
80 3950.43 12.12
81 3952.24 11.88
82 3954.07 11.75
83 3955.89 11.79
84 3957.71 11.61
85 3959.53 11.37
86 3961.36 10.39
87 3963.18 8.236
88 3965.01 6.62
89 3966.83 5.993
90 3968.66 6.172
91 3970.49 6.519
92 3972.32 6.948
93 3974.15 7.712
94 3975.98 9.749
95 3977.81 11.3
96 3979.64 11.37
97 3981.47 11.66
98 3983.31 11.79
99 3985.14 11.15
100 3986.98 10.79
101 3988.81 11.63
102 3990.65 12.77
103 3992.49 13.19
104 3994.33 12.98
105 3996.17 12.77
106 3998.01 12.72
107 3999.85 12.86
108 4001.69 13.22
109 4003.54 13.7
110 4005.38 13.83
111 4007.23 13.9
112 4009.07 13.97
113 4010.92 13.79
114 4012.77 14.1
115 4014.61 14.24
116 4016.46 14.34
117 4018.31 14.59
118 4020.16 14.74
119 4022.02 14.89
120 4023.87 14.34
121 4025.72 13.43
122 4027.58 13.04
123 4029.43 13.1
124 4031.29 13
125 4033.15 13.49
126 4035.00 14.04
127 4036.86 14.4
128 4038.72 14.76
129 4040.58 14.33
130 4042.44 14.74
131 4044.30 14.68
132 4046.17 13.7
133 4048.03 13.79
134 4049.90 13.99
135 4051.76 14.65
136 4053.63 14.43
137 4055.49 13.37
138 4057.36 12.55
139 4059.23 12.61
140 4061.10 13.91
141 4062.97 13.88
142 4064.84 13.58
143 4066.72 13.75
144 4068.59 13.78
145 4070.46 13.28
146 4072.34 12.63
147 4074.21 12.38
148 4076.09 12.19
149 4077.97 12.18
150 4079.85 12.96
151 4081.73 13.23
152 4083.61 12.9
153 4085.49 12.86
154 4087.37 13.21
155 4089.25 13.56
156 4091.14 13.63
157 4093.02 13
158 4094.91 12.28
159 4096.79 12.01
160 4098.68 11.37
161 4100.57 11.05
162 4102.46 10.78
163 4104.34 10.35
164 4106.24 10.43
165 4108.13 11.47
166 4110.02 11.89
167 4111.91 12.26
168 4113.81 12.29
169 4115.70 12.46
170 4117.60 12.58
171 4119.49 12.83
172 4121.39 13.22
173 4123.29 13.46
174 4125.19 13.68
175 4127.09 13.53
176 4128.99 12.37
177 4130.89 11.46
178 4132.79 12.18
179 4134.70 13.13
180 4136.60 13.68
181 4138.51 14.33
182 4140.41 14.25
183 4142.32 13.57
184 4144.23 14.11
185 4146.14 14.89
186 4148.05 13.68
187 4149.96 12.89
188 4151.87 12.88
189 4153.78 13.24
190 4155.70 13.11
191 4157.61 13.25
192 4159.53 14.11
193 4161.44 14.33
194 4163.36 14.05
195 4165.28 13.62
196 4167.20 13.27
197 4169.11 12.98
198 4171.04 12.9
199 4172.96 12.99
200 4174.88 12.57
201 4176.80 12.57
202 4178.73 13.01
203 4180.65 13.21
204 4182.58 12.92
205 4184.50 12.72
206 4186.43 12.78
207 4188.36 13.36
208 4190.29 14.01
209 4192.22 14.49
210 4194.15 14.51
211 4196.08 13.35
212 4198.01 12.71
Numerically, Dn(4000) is 1.4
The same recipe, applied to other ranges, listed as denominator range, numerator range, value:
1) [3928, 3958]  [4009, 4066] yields 1.45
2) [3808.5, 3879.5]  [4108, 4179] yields 1.47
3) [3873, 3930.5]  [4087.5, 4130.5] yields 1.28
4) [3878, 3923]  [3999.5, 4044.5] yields 1.40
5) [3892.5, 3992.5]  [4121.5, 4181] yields 1.42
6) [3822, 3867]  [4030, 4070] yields 1.52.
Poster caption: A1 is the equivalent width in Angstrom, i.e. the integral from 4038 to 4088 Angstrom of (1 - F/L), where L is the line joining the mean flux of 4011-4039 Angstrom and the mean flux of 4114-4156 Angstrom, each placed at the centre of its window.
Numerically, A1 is 0.9 Angstrom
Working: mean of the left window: 14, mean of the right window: 13.2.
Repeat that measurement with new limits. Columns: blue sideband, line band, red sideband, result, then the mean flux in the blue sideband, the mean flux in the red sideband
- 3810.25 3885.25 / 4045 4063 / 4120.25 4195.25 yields -1.96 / 10.3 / 13.4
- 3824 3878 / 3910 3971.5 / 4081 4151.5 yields 5.98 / 10.3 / 12.7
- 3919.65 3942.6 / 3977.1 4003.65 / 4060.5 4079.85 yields -2.99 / 9.38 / 13.1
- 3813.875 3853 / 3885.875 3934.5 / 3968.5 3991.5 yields -3.07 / 9.49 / 10.1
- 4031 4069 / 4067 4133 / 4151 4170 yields 6.00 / 13.9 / 13.5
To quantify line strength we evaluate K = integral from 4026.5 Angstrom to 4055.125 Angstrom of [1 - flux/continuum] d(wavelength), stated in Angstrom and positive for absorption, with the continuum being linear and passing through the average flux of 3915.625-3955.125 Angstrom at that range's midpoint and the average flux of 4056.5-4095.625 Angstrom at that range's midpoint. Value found -3.7 Angstrom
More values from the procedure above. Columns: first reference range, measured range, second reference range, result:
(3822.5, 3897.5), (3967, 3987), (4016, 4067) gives 5.1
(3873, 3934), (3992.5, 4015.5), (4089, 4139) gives -4.4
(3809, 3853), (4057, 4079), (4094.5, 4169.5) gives -1.6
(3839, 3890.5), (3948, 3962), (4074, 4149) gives -0.3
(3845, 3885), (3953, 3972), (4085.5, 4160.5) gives 4.5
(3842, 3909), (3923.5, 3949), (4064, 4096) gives 4.0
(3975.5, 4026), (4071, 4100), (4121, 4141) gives 1.0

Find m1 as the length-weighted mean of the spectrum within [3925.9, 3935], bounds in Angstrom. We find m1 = 8.12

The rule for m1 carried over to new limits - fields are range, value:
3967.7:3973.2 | 6.53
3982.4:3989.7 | 11.3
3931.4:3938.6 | 6.69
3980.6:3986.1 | 11.5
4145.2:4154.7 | 13.5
